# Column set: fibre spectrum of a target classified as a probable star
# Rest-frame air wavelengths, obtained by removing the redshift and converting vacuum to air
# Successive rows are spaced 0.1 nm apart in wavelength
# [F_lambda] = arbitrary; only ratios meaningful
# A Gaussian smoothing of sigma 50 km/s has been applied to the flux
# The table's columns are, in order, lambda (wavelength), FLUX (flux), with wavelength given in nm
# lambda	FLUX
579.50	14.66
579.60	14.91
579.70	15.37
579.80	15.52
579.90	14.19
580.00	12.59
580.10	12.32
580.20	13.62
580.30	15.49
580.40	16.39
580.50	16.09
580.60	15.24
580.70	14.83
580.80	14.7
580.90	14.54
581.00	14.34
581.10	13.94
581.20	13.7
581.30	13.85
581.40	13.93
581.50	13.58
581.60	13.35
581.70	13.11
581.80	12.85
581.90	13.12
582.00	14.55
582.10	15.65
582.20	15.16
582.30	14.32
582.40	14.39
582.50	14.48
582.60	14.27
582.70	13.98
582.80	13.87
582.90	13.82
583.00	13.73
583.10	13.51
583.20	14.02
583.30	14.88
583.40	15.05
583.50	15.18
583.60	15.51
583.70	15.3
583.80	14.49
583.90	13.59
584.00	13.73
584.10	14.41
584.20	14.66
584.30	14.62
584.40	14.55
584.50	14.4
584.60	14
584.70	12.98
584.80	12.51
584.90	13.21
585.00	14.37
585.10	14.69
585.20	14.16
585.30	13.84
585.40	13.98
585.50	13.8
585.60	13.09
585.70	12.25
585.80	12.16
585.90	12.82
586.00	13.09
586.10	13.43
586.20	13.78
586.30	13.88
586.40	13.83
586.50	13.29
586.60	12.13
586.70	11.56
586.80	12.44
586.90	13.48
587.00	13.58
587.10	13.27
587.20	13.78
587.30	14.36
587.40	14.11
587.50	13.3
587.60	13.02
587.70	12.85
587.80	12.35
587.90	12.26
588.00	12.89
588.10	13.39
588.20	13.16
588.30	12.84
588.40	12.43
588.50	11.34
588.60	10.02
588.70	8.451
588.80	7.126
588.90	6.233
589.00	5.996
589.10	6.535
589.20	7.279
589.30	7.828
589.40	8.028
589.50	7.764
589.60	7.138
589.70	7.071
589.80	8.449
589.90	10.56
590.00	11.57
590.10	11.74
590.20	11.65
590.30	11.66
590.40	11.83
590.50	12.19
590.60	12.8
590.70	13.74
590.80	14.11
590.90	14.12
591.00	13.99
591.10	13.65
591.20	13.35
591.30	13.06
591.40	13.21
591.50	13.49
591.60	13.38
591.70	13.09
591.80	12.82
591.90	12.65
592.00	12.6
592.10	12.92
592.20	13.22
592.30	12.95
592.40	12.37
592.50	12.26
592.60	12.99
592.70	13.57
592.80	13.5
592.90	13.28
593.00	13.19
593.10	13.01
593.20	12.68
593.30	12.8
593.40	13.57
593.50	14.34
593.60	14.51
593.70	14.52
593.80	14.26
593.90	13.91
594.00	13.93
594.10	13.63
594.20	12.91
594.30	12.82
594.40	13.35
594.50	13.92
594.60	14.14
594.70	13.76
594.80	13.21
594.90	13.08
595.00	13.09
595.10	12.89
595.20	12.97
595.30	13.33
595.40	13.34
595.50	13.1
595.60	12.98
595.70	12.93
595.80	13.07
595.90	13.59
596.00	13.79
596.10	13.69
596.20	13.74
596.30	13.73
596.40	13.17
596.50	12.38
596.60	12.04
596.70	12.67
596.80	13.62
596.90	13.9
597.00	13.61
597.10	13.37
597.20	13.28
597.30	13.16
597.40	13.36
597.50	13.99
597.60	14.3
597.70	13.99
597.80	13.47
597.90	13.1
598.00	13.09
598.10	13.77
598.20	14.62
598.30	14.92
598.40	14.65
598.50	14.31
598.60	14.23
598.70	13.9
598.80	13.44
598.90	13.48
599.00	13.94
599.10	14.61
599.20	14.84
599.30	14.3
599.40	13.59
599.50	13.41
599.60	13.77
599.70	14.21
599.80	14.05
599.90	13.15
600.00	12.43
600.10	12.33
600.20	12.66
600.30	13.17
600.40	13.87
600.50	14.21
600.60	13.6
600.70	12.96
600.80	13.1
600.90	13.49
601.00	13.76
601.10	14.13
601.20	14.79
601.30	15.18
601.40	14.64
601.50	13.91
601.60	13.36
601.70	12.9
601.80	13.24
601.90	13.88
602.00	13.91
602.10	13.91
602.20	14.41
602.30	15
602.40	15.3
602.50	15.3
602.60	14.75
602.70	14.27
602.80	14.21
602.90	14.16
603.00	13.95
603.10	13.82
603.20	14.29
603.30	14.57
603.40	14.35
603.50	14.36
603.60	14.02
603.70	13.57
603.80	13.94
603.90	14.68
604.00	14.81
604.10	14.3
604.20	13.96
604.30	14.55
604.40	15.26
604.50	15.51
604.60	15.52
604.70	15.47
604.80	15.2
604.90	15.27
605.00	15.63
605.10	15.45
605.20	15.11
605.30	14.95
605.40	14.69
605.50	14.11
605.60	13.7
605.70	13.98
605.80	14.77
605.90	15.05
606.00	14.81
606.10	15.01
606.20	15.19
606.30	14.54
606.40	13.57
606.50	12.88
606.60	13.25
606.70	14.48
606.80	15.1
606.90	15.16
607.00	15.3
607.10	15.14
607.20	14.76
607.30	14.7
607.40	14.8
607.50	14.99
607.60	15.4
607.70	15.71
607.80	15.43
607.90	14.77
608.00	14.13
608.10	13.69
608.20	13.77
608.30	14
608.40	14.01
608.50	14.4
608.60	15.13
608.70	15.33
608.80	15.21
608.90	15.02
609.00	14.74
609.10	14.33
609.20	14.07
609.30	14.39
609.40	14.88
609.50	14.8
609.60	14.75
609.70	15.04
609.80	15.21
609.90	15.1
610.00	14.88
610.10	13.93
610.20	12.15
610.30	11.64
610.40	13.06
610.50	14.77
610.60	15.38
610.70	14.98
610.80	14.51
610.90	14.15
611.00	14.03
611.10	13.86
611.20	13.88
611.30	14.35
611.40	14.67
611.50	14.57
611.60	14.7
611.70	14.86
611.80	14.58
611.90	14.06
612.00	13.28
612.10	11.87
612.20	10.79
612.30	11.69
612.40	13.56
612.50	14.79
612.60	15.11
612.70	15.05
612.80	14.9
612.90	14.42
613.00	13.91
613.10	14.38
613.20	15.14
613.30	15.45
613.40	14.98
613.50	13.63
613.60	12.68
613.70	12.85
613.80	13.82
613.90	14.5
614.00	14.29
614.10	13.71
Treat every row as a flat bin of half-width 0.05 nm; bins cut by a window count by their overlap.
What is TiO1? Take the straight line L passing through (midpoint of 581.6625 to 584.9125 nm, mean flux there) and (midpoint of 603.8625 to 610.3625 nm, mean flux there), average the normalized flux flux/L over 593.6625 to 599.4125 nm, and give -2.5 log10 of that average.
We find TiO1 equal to 0.07 mag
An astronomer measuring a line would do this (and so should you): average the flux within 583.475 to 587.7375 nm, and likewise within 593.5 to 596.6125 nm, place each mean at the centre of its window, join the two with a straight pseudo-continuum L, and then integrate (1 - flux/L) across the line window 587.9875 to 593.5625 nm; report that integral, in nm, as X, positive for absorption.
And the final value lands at 0.78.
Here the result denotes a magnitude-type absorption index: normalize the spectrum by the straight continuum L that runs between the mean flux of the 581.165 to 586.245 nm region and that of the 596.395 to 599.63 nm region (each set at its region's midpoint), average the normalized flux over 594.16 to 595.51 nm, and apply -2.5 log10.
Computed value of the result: 0.04 mag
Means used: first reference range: 14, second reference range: 13.7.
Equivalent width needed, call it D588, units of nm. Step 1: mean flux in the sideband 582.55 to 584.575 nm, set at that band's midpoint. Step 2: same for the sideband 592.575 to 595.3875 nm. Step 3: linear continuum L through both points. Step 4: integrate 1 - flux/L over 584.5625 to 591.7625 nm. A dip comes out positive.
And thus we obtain 0.99 nm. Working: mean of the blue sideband 14.4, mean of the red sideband 13.5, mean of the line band 12.1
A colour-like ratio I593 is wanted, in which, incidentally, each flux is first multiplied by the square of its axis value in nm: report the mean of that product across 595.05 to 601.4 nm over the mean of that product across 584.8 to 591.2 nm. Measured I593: 1.2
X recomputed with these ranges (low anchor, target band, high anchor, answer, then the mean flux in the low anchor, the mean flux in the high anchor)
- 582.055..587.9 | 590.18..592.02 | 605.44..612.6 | 0.117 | 13.8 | 14.3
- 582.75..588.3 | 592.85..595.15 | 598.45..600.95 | 0.021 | 13.6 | 13.6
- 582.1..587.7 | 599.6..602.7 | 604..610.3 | 0.124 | 13.8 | 14.7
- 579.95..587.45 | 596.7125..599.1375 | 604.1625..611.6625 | 0.086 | 13.9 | 14.6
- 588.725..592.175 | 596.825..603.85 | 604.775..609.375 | -0.393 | 11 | 14.7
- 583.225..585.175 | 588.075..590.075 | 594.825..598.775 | 0.694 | 14.3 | 13.5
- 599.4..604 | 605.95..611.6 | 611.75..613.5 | -0.214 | 13.9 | 14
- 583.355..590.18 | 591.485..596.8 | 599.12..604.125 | -0.061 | 12.3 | 14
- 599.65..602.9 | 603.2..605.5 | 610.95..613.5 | -0.134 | 13.9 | 14.1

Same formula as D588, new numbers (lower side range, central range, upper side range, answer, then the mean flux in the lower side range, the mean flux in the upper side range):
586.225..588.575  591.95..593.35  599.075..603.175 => 0.042 nm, 13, 13.9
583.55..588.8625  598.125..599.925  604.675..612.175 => -0.020 nm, 13.2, 14.5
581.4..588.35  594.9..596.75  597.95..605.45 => 0.117 nm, 13.7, 14.2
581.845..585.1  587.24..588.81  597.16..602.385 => 0.209 nm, 14.3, 13.8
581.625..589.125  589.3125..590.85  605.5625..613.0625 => 0.321 nm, 13.2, 14.4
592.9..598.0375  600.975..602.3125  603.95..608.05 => 0.016 nm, 13.4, 14.8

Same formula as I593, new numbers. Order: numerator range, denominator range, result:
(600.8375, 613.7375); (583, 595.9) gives 1.20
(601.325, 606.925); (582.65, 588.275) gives 1.13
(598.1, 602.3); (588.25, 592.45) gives 1.29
